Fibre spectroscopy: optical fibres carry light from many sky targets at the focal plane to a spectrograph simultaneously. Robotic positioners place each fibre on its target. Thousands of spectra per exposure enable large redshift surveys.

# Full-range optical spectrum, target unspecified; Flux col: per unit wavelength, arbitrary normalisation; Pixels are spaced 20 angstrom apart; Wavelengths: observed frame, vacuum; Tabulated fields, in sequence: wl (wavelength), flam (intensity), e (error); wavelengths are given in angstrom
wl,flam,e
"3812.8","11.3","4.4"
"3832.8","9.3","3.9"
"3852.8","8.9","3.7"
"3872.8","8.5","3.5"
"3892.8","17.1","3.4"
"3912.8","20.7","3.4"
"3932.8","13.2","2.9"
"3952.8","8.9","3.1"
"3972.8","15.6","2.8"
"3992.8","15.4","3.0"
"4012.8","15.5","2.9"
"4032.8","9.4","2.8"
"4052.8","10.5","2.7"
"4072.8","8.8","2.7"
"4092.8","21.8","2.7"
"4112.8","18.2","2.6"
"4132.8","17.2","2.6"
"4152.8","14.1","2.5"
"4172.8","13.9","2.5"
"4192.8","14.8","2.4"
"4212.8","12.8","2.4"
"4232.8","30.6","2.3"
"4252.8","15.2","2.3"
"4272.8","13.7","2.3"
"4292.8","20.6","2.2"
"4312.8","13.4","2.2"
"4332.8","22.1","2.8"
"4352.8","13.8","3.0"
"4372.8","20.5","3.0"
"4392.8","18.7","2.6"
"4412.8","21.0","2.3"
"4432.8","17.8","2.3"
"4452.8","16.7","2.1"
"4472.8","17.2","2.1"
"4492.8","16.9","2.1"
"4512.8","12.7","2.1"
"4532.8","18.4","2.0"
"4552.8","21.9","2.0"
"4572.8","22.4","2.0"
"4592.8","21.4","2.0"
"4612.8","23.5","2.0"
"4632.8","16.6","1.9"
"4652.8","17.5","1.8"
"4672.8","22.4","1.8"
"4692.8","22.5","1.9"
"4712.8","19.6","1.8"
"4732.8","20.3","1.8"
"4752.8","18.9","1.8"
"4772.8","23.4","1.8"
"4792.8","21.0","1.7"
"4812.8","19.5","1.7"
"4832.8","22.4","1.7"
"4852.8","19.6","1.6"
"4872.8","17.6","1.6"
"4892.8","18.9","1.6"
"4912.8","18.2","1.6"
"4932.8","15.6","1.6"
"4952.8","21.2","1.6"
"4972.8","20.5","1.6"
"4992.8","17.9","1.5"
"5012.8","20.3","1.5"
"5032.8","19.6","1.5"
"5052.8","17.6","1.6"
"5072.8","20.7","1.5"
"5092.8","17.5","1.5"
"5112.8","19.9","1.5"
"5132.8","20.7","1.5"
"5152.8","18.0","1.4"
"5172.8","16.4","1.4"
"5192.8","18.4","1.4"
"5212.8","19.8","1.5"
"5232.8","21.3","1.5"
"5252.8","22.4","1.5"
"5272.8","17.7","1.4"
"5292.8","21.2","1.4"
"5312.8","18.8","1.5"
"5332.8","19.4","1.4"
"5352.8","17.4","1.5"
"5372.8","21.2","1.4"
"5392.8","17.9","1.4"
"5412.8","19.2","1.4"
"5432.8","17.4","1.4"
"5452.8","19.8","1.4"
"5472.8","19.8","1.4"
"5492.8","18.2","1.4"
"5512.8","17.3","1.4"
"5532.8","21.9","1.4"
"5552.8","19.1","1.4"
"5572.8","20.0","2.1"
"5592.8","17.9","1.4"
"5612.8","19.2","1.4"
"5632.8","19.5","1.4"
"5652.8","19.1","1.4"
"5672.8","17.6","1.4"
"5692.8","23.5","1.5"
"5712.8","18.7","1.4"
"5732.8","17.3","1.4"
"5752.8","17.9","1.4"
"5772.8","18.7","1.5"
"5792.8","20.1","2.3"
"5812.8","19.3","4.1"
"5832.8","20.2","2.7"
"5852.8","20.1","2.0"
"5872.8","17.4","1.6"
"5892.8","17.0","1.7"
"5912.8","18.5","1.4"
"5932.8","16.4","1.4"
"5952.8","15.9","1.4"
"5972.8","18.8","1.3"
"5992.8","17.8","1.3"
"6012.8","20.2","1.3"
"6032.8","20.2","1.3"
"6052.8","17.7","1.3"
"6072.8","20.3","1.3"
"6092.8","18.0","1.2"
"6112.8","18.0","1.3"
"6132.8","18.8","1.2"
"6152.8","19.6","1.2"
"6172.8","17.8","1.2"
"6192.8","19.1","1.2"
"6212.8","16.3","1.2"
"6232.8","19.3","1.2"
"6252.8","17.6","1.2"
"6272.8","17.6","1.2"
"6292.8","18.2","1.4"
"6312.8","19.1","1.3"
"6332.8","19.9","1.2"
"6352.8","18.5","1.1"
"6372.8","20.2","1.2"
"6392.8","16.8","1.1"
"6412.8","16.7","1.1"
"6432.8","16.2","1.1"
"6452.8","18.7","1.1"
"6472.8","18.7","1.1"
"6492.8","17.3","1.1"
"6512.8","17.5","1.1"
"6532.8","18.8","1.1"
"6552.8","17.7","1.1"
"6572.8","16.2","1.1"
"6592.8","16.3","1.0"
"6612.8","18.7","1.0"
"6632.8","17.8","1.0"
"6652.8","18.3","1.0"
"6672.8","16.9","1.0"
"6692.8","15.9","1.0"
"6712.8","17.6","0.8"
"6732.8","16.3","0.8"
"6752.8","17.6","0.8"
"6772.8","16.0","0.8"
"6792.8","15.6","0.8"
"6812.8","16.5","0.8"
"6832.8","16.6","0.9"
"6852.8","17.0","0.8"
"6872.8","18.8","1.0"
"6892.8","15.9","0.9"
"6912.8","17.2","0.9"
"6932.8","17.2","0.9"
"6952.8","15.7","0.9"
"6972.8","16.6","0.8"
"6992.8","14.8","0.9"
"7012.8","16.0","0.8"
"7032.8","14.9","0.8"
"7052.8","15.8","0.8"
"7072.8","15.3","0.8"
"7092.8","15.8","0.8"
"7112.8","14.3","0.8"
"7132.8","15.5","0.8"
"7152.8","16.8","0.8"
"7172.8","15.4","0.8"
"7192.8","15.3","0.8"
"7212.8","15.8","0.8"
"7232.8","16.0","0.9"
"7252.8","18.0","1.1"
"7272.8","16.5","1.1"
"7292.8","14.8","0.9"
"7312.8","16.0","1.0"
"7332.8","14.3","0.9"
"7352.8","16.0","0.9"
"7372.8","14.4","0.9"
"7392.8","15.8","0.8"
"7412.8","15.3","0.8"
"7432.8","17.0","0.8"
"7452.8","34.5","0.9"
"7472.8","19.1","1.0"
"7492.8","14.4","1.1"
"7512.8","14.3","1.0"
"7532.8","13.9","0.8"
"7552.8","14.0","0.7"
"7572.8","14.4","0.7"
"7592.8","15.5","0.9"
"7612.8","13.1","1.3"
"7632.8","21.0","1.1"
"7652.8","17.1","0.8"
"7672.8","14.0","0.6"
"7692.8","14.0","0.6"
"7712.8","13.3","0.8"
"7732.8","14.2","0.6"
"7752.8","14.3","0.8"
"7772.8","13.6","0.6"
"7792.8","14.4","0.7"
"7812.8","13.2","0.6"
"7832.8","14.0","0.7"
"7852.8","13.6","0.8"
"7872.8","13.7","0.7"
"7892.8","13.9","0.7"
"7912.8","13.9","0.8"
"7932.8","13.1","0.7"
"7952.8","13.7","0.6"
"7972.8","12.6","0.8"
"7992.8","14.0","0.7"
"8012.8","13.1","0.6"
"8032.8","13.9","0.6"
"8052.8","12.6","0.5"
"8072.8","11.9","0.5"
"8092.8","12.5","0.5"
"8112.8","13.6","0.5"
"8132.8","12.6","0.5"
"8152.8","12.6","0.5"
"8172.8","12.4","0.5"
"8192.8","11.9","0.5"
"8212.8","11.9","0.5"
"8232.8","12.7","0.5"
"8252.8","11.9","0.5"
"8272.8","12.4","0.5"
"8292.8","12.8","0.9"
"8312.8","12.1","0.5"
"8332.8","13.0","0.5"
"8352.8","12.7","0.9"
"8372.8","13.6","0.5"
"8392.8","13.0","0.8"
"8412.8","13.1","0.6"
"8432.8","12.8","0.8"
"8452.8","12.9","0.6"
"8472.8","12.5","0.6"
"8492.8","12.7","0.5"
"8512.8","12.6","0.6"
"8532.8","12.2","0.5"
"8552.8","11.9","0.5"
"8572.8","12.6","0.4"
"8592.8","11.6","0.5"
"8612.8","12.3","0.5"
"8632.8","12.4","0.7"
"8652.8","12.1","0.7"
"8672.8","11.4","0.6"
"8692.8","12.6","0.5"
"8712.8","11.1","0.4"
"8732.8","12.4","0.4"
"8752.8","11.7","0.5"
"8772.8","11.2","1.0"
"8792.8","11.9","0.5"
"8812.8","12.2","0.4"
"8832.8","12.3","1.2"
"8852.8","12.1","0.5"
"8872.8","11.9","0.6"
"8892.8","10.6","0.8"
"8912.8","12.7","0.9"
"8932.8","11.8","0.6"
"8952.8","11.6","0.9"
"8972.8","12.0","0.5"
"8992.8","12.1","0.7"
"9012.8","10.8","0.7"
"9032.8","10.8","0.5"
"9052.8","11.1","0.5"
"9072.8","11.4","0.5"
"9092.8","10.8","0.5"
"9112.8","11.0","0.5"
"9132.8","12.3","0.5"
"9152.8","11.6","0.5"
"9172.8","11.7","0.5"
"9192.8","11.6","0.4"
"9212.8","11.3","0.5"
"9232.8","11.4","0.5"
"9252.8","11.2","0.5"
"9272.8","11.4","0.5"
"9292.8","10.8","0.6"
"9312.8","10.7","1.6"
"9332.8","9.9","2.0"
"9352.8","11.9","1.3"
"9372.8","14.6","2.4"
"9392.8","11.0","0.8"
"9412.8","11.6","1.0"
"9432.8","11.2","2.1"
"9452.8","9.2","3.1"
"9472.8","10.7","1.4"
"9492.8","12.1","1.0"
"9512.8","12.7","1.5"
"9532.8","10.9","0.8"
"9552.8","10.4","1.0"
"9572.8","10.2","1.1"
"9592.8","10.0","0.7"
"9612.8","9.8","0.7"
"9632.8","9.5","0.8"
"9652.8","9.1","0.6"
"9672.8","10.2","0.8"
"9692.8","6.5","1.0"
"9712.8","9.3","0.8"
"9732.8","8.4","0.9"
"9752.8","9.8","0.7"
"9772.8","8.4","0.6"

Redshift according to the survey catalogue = 0.136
